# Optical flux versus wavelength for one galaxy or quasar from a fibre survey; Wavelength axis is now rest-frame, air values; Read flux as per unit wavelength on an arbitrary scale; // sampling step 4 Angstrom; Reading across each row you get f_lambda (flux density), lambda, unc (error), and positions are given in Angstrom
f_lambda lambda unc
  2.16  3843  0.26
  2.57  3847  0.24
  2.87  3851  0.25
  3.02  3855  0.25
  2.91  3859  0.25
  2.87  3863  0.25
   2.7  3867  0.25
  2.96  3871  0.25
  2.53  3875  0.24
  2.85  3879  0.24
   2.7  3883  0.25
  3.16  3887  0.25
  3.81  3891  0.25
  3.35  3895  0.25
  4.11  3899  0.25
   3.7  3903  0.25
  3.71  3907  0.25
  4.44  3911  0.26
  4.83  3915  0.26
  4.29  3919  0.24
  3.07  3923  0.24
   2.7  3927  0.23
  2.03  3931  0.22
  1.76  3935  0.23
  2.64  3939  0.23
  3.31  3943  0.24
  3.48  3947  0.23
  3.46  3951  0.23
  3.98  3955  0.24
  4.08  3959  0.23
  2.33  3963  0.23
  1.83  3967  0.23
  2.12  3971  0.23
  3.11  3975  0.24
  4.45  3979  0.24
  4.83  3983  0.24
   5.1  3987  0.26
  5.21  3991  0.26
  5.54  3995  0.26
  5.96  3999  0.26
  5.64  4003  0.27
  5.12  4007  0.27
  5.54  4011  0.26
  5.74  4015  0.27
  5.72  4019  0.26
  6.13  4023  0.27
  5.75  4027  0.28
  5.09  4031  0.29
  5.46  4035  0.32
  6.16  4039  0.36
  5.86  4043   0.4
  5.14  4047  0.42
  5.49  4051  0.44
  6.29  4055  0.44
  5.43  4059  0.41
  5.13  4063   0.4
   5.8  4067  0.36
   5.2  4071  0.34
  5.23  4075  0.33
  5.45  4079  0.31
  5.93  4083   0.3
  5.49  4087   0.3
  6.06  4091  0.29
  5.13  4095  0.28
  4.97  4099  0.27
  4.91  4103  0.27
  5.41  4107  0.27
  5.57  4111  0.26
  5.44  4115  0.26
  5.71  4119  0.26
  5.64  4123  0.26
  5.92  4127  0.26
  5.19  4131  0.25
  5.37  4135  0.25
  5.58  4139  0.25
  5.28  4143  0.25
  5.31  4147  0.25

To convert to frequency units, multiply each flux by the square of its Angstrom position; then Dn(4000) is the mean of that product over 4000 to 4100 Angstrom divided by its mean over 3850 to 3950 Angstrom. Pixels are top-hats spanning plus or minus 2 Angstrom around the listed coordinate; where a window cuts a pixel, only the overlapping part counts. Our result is 1.88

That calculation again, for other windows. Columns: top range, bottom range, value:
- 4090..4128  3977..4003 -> 1.11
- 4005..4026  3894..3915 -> 1.50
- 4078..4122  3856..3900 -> 1.99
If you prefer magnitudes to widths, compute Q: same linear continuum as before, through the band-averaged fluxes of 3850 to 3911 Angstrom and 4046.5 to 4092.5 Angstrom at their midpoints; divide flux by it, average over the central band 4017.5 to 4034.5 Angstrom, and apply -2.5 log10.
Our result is -0.13 mag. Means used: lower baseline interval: 3.2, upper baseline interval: 5.56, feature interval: 5.65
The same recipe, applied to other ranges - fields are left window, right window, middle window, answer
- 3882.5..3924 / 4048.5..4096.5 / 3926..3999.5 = 0.252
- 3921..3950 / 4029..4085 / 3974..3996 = -0.213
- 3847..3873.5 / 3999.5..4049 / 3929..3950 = 0.491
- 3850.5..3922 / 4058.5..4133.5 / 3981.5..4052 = -0.184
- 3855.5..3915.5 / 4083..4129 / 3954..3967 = 0.267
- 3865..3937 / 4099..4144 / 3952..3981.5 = 0.228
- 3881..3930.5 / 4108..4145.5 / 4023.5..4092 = -0.140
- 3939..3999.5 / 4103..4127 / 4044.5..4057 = -0.181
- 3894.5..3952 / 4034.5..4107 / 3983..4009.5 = -0.210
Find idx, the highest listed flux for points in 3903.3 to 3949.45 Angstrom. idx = 4.83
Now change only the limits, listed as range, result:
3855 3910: 4.11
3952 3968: 4.08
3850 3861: 3.02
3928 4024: 6.13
